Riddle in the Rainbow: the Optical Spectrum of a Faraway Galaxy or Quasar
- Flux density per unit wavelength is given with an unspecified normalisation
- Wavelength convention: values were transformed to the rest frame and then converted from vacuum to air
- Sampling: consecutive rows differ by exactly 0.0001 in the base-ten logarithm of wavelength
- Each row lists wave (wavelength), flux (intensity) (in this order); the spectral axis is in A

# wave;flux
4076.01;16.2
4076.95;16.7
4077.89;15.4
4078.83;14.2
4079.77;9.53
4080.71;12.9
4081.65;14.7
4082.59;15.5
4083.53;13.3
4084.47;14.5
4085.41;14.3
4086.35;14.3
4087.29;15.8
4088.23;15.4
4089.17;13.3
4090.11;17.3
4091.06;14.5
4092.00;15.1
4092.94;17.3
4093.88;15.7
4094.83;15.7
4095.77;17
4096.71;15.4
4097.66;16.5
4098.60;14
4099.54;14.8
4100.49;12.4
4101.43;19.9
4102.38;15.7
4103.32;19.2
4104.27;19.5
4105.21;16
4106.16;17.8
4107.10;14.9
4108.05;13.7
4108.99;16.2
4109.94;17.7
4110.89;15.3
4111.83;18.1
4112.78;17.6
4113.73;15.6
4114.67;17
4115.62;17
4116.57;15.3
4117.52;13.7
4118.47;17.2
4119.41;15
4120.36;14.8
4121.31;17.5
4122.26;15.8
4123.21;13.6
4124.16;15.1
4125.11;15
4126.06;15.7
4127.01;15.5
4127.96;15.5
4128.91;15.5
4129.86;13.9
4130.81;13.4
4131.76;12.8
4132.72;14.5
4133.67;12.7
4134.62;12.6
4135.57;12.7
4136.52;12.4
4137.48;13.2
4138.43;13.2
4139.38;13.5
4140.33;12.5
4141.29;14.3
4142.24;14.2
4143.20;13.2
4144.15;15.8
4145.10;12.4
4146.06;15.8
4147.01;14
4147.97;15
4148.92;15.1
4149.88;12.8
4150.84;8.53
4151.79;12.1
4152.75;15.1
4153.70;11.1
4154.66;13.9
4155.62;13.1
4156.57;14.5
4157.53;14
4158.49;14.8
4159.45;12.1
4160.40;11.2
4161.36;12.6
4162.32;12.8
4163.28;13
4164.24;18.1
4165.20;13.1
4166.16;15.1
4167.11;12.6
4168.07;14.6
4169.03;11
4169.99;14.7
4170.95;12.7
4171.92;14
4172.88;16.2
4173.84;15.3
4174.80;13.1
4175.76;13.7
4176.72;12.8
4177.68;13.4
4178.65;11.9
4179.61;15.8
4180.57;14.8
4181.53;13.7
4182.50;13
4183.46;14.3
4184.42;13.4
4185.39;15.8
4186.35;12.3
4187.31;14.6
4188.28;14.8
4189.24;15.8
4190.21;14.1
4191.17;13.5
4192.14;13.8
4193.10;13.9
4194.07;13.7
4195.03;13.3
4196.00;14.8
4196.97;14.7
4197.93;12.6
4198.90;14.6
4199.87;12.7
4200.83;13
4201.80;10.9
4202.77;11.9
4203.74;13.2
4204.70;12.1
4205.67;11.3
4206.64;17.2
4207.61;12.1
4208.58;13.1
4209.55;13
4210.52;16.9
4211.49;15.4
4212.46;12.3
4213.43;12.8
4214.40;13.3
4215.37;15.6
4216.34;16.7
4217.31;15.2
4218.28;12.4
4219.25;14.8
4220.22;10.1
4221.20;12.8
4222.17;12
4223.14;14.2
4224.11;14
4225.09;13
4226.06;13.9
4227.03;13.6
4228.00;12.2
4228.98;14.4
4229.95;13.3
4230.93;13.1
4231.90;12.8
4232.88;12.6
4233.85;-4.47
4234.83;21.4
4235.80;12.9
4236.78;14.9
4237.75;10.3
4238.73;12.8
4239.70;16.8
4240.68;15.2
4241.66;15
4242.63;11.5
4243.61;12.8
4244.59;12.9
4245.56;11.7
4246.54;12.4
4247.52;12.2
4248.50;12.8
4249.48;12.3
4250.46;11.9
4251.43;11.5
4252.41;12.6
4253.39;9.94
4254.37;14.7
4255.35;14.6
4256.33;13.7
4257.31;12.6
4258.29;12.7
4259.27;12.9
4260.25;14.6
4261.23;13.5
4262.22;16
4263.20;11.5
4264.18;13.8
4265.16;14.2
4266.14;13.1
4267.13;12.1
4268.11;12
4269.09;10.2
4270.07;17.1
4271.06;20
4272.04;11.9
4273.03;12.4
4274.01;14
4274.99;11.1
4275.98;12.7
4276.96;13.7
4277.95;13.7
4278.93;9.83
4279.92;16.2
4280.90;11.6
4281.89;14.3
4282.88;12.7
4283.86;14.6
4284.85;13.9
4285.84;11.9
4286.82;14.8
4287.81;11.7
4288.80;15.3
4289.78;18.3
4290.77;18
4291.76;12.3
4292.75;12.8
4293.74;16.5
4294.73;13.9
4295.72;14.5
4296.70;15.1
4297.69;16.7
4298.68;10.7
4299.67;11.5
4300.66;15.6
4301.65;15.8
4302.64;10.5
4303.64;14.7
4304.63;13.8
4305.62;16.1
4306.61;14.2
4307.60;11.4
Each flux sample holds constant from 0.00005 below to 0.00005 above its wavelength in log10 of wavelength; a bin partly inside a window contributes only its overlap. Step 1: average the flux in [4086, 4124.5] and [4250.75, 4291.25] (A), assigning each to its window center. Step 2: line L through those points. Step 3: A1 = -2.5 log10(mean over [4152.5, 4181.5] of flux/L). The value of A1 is 0.10 mag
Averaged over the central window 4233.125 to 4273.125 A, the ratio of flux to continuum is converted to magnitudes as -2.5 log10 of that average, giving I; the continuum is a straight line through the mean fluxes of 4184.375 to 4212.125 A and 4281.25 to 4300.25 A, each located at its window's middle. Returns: 0.08 mag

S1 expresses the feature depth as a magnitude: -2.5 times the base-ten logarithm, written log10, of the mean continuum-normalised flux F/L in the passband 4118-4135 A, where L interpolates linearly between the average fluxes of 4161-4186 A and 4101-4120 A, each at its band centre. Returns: 0.080 mag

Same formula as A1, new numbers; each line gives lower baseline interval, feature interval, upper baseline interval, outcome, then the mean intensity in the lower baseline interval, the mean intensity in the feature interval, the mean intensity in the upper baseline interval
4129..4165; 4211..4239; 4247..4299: 0.038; 13.4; 13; 13.6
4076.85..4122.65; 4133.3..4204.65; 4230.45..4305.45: 0.085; 15.6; 13.6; 13.4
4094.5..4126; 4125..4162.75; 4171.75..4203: 0.116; 16.1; 13.6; 13.8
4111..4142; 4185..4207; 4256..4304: 0.050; 14.8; 13.7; 13.7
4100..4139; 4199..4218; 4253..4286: 0.043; 15.4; 13.6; 13.4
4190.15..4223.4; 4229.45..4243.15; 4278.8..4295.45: 0.084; 13.5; 12.7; 14.1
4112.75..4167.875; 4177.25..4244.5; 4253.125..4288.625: 0.020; 14.1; 13.5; 13.4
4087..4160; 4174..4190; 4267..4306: 0.041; 14.9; 14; 13.9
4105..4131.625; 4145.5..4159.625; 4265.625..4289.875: 0.130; 15.7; 13.5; 13.5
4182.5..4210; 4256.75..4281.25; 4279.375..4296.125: 0.063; 13.6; 13.3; 14.3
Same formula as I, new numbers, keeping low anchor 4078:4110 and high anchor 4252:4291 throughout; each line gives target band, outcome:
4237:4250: 0.069 mag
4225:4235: 0.165 mag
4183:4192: 0.013 mag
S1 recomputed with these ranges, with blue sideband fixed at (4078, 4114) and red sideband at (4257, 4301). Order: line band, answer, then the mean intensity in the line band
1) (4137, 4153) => 0.115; 13.5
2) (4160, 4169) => 0.099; 13.6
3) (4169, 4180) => 0.074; 13.8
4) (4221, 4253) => 0.113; 12.8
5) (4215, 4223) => 0.050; 13.7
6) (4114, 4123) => -0.037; 15.9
